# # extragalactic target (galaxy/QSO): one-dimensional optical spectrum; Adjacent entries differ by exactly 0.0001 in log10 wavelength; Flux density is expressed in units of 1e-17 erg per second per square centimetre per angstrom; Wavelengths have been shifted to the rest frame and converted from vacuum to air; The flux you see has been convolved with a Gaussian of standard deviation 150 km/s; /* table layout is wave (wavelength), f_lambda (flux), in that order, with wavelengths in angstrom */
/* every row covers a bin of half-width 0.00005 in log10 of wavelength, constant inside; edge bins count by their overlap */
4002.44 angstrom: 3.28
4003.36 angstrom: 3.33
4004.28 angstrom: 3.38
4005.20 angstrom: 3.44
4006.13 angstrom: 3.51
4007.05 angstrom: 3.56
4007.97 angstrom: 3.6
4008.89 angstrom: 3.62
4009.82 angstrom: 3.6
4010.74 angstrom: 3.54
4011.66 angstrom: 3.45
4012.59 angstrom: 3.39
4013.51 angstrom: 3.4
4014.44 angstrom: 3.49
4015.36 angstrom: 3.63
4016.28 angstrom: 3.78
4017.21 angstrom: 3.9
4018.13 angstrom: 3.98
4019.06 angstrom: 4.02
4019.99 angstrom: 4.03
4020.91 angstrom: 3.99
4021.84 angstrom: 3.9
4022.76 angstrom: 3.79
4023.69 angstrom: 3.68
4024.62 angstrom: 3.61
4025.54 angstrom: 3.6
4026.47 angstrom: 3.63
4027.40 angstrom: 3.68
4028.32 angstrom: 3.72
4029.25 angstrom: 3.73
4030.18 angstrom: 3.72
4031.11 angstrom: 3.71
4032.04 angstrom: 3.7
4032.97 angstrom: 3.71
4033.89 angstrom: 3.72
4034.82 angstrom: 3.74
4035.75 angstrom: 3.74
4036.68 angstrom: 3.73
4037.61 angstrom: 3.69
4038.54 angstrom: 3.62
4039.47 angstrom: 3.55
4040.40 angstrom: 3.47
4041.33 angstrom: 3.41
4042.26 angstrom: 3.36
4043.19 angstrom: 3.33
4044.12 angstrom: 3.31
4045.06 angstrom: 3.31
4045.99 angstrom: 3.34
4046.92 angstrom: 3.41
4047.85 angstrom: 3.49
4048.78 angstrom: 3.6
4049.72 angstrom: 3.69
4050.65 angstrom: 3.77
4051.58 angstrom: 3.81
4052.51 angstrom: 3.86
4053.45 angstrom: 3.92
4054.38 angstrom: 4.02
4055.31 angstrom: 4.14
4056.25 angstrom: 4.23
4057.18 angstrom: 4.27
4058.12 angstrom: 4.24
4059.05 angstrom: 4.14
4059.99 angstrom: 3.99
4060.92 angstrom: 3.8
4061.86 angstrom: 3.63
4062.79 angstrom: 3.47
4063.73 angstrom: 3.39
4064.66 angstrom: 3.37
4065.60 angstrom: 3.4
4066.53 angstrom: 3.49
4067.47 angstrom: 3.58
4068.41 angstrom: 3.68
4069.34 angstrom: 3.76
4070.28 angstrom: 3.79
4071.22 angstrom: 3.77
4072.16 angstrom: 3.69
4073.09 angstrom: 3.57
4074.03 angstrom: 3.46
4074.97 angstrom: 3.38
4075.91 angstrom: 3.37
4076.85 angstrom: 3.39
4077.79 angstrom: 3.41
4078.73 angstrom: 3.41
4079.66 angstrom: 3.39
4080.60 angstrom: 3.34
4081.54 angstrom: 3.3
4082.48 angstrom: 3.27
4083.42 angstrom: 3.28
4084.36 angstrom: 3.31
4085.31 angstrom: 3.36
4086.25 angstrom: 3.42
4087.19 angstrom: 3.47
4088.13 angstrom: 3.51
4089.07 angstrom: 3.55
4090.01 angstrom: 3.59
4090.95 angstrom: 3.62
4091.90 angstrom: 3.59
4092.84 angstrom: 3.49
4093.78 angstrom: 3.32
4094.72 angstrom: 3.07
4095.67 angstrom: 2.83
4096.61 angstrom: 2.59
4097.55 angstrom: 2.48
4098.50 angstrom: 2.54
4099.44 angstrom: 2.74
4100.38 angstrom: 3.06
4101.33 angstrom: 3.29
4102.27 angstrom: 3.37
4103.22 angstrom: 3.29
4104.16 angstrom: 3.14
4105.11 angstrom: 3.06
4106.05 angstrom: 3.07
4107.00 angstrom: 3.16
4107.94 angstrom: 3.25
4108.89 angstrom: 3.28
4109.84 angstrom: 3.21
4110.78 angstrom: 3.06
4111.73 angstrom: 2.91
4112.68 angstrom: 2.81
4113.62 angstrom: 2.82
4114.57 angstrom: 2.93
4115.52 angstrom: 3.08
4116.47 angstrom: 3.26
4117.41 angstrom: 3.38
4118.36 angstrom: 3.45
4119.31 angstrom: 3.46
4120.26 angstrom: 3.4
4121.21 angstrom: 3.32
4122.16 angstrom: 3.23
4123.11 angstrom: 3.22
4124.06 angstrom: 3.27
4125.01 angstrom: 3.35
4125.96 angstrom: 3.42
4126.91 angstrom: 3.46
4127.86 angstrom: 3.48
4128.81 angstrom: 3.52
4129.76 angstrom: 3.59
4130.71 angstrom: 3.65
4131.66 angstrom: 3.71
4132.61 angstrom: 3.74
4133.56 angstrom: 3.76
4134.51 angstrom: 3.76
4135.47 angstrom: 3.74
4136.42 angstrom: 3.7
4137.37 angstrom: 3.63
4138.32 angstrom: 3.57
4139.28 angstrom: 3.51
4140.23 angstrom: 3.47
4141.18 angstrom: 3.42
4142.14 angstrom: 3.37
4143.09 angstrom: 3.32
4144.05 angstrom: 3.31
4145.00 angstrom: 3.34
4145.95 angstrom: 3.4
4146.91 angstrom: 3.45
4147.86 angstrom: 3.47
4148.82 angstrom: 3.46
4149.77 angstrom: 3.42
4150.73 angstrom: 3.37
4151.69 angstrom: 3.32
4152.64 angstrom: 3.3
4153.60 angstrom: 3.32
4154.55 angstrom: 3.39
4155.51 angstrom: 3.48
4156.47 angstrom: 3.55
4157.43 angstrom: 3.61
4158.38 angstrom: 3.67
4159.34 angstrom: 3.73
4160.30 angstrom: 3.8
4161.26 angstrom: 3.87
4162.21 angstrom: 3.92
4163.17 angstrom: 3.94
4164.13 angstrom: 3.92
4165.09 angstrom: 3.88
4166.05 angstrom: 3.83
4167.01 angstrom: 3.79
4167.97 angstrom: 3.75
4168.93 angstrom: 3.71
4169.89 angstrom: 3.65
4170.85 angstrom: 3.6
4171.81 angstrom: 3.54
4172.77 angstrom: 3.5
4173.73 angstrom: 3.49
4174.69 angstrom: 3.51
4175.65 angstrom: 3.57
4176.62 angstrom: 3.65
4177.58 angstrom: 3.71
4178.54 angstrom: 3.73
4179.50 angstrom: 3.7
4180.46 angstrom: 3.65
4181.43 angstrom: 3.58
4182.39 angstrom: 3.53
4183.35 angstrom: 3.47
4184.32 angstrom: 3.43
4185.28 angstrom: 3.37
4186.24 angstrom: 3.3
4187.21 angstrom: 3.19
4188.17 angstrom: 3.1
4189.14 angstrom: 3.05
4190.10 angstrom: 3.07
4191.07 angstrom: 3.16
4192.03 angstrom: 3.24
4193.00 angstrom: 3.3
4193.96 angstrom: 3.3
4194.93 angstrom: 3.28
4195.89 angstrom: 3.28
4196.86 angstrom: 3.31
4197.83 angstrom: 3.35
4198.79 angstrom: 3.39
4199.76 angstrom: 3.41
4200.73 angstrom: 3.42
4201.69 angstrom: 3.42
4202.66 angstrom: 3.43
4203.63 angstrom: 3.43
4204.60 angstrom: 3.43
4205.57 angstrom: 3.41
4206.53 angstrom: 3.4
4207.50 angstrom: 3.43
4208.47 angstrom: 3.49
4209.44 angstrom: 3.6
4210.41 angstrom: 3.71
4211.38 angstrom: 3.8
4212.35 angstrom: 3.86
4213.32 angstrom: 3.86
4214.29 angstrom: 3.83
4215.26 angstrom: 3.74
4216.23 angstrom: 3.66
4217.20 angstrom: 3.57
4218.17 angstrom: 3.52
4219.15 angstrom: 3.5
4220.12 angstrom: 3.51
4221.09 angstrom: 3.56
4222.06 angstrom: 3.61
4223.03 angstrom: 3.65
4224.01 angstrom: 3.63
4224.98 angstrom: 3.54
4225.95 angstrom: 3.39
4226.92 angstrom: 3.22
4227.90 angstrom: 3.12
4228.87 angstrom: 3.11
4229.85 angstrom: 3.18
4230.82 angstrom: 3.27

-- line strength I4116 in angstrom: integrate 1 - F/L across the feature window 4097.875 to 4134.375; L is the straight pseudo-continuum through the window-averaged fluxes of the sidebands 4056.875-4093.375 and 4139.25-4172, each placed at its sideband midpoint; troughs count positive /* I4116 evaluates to 3.1 angstrom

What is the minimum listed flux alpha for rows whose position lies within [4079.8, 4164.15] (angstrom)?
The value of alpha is 2.48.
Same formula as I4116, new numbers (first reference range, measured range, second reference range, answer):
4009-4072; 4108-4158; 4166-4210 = 2.1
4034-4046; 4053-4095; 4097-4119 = -3.8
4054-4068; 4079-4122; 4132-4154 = 5.3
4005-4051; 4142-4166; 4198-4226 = 0.2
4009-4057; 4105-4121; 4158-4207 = 1.9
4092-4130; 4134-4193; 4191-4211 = -4.0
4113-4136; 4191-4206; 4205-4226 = 0.9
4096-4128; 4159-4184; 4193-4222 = -2.4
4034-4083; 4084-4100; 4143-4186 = 1.8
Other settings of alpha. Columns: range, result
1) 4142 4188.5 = 3.1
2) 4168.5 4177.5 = 3.49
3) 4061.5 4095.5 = 3.07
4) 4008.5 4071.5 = 3.31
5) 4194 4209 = 3.28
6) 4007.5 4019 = 3.39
